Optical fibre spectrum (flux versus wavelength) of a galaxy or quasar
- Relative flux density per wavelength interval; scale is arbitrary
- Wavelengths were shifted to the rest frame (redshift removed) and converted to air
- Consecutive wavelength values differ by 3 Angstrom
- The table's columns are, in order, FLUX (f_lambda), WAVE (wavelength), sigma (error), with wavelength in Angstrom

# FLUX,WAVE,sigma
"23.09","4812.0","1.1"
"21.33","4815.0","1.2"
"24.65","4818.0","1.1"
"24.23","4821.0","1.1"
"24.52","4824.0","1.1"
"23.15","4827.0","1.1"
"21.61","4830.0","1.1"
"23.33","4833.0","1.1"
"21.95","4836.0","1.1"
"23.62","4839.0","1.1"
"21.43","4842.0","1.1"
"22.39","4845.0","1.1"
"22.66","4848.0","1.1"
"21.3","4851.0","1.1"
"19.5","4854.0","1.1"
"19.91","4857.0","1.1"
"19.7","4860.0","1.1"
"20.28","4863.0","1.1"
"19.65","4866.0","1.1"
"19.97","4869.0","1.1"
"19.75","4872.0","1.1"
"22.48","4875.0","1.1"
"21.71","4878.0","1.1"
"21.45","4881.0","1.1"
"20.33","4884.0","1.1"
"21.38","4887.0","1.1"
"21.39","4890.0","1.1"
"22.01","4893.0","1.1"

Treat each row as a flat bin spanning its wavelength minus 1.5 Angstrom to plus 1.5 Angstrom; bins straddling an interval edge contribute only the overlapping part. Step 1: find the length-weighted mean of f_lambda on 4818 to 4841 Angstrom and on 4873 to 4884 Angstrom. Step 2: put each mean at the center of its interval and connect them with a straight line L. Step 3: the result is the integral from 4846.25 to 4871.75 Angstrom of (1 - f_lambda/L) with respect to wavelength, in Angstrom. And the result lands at 2.16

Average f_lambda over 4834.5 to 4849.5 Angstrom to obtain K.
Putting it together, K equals 22.4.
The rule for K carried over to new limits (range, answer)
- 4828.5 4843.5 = 22.4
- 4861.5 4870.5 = 20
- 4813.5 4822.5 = 23.4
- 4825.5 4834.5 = 22.7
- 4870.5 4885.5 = 21.1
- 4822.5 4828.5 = 23.8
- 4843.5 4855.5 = 21.5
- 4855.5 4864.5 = 20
